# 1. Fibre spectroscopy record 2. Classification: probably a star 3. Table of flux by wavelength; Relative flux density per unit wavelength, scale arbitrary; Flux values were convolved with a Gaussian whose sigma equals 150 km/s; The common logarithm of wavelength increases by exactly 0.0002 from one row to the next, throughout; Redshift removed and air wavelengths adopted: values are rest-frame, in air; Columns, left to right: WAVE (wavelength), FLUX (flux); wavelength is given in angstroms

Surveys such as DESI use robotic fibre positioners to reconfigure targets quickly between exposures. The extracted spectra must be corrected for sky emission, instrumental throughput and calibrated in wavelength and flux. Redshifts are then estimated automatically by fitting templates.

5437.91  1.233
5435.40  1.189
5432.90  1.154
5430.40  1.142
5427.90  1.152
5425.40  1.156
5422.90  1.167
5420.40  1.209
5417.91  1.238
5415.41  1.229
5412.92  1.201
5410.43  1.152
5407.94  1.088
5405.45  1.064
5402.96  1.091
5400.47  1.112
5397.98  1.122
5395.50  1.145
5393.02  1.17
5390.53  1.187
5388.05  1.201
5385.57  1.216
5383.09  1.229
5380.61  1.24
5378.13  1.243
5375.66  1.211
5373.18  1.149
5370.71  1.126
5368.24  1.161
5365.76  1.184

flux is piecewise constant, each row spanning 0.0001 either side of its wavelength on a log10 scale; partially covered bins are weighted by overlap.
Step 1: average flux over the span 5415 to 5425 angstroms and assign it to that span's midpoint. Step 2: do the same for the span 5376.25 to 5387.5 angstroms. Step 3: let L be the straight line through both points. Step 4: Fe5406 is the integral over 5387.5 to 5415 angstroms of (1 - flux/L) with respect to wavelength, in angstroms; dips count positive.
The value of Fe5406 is 1.7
